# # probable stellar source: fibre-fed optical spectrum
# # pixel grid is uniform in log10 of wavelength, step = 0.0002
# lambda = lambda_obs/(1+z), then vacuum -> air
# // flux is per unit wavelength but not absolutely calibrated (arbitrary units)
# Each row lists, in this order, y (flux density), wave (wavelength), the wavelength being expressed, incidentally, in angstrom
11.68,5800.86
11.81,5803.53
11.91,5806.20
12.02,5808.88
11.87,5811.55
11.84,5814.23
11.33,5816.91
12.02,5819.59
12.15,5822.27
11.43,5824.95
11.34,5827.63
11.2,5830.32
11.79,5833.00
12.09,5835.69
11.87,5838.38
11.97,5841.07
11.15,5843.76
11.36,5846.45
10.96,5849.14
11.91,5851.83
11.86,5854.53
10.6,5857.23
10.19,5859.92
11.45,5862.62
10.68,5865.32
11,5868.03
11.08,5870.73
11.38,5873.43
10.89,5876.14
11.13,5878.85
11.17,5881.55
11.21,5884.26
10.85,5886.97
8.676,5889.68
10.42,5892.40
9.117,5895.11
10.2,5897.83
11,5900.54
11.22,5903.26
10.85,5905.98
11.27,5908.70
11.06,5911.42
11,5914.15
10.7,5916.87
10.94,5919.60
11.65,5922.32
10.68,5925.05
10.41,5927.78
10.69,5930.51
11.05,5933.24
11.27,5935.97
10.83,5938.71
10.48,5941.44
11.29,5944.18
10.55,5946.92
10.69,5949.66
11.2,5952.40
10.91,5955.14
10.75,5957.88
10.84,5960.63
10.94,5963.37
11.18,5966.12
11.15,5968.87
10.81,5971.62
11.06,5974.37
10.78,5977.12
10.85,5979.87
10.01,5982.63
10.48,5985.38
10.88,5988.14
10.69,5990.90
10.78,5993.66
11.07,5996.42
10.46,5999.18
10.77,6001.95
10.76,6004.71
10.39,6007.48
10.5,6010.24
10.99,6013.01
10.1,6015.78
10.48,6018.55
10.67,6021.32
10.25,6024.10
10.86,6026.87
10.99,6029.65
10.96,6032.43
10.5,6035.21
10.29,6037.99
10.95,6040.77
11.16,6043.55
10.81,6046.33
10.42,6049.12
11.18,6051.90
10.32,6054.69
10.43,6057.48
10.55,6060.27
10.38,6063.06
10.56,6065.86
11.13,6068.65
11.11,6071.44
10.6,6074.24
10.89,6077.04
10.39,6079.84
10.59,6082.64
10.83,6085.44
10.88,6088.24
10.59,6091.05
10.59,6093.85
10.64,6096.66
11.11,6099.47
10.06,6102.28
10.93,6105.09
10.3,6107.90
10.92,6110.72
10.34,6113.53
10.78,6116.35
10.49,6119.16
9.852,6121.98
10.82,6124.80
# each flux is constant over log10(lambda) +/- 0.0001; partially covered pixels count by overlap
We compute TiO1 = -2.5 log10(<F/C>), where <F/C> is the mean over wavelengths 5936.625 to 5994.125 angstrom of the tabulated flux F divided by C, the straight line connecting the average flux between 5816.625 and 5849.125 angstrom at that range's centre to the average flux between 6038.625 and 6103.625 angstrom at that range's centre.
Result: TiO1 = 0.029 mag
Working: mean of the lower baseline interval 11.6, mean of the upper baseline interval 10.7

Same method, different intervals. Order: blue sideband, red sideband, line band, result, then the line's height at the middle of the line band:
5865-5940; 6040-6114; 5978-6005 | 0.01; 10.7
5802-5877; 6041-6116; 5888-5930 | 0.06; 11.2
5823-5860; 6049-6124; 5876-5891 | 0.07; 11.3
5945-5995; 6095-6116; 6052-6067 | 0.02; 10.7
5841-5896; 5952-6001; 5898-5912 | -0.01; 10.9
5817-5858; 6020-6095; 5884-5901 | 0.13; 11.4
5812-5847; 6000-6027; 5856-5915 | 0.06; 11.3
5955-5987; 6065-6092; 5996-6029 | 0.02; 10.8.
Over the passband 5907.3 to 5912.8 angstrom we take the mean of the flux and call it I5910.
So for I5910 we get 11.2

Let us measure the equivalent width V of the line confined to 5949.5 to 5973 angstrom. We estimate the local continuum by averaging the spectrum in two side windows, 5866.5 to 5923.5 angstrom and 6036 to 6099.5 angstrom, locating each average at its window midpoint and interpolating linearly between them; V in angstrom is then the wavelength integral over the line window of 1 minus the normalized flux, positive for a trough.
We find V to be -0.4 angstrom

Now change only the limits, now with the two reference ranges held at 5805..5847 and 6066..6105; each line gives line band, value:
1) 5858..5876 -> 1.0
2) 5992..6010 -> 0.6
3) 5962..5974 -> 0.2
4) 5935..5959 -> 0.8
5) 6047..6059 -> 0.3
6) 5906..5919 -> 0.5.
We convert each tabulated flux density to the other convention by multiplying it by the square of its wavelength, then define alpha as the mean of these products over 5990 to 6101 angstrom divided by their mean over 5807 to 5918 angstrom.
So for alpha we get 1.0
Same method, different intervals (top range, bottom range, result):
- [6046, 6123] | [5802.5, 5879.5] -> 1.01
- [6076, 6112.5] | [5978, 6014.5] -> 1.03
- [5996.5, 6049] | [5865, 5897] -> 1.05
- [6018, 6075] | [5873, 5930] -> 1.05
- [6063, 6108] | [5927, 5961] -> 1.03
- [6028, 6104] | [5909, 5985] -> 1.02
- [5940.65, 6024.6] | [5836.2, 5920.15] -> 1.02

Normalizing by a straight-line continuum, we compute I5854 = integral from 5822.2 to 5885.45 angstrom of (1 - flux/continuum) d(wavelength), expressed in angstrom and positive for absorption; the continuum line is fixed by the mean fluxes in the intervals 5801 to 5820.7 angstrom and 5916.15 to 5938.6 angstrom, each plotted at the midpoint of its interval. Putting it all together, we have 1.0 angstrom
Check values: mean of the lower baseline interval 11.8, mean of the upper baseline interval 10.9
